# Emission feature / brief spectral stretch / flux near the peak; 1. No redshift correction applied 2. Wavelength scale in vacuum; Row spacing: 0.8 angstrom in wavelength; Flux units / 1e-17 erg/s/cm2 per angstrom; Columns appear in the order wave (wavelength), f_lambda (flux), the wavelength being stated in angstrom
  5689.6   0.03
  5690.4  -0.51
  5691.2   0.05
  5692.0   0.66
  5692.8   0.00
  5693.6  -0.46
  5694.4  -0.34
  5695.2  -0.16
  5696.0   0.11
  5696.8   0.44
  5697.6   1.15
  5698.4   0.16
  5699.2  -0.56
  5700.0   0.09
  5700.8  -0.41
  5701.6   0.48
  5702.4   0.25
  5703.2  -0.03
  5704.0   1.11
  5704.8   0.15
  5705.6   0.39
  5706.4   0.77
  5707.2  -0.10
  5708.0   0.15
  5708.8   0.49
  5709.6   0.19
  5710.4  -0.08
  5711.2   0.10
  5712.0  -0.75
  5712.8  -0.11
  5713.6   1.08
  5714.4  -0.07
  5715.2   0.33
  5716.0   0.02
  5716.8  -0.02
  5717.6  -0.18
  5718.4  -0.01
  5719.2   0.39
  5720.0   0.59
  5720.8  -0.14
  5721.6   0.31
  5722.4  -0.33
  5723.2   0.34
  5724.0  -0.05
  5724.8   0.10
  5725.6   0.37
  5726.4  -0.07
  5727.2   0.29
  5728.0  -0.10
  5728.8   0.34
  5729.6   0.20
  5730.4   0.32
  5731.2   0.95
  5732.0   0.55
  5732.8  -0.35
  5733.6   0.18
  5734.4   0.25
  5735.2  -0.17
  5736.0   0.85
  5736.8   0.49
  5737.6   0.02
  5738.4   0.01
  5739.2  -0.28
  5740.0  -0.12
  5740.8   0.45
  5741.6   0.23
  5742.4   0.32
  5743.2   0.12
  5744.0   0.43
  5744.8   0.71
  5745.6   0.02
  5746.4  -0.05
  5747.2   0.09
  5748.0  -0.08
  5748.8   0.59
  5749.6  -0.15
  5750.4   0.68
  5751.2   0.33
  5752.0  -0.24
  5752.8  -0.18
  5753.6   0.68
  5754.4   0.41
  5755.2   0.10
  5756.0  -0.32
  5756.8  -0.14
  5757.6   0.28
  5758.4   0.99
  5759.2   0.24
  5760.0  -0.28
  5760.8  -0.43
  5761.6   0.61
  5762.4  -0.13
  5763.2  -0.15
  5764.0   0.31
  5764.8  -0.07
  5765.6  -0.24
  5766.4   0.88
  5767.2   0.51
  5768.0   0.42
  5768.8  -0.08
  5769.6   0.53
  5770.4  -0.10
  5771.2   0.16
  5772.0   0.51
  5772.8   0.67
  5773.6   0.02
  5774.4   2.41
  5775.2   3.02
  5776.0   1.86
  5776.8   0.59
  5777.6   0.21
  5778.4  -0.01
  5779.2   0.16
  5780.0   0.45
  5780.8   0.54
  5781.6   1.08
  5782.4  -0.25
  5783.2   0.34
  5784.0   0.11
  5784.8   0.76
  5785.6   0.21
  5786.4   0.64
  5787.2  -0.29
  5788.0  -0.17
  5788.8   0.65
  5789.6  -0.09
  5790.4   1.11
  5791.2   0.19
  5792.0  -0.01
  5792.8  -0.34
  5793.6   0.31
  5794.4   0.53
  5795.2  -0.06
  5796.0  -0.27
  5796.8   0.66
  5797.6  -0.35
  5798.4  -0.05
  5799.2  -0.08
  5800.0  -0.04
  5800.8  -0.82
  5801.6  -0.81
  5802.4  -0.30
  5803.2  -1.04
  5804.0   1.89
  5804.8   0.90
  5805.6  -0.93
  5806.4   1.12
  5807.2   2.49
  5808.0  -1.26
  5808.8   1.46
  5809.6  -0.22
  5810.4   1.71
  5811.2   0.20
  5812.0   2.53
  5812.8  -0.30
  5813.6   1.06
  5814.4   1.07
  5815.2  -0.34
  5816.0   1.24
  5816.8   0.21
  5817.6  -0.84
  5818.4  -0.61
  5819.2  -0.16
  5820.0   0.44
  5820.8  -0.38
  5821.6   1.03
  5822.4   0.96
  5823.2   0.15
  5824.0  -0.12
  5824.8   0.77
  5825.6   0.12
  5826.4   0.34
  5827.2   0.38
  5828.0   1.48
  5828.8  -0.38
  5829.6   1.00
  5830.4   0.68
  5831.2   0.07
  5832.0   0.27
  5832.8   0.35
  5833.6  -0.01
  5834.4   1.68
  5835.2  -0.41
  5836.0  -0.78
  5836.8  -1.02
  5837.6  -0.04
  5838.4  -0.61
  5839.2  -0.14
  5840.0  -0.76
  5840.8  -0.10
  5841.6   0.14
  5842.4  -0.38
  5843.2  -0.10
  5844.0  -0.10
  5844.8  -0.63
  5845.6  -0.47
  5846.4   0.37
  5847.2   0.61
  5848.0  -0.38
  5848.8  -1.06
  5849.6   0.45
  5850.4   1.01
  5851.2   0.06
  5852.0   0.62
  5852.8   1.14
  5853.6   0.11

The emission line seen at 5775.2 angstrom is H-beta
